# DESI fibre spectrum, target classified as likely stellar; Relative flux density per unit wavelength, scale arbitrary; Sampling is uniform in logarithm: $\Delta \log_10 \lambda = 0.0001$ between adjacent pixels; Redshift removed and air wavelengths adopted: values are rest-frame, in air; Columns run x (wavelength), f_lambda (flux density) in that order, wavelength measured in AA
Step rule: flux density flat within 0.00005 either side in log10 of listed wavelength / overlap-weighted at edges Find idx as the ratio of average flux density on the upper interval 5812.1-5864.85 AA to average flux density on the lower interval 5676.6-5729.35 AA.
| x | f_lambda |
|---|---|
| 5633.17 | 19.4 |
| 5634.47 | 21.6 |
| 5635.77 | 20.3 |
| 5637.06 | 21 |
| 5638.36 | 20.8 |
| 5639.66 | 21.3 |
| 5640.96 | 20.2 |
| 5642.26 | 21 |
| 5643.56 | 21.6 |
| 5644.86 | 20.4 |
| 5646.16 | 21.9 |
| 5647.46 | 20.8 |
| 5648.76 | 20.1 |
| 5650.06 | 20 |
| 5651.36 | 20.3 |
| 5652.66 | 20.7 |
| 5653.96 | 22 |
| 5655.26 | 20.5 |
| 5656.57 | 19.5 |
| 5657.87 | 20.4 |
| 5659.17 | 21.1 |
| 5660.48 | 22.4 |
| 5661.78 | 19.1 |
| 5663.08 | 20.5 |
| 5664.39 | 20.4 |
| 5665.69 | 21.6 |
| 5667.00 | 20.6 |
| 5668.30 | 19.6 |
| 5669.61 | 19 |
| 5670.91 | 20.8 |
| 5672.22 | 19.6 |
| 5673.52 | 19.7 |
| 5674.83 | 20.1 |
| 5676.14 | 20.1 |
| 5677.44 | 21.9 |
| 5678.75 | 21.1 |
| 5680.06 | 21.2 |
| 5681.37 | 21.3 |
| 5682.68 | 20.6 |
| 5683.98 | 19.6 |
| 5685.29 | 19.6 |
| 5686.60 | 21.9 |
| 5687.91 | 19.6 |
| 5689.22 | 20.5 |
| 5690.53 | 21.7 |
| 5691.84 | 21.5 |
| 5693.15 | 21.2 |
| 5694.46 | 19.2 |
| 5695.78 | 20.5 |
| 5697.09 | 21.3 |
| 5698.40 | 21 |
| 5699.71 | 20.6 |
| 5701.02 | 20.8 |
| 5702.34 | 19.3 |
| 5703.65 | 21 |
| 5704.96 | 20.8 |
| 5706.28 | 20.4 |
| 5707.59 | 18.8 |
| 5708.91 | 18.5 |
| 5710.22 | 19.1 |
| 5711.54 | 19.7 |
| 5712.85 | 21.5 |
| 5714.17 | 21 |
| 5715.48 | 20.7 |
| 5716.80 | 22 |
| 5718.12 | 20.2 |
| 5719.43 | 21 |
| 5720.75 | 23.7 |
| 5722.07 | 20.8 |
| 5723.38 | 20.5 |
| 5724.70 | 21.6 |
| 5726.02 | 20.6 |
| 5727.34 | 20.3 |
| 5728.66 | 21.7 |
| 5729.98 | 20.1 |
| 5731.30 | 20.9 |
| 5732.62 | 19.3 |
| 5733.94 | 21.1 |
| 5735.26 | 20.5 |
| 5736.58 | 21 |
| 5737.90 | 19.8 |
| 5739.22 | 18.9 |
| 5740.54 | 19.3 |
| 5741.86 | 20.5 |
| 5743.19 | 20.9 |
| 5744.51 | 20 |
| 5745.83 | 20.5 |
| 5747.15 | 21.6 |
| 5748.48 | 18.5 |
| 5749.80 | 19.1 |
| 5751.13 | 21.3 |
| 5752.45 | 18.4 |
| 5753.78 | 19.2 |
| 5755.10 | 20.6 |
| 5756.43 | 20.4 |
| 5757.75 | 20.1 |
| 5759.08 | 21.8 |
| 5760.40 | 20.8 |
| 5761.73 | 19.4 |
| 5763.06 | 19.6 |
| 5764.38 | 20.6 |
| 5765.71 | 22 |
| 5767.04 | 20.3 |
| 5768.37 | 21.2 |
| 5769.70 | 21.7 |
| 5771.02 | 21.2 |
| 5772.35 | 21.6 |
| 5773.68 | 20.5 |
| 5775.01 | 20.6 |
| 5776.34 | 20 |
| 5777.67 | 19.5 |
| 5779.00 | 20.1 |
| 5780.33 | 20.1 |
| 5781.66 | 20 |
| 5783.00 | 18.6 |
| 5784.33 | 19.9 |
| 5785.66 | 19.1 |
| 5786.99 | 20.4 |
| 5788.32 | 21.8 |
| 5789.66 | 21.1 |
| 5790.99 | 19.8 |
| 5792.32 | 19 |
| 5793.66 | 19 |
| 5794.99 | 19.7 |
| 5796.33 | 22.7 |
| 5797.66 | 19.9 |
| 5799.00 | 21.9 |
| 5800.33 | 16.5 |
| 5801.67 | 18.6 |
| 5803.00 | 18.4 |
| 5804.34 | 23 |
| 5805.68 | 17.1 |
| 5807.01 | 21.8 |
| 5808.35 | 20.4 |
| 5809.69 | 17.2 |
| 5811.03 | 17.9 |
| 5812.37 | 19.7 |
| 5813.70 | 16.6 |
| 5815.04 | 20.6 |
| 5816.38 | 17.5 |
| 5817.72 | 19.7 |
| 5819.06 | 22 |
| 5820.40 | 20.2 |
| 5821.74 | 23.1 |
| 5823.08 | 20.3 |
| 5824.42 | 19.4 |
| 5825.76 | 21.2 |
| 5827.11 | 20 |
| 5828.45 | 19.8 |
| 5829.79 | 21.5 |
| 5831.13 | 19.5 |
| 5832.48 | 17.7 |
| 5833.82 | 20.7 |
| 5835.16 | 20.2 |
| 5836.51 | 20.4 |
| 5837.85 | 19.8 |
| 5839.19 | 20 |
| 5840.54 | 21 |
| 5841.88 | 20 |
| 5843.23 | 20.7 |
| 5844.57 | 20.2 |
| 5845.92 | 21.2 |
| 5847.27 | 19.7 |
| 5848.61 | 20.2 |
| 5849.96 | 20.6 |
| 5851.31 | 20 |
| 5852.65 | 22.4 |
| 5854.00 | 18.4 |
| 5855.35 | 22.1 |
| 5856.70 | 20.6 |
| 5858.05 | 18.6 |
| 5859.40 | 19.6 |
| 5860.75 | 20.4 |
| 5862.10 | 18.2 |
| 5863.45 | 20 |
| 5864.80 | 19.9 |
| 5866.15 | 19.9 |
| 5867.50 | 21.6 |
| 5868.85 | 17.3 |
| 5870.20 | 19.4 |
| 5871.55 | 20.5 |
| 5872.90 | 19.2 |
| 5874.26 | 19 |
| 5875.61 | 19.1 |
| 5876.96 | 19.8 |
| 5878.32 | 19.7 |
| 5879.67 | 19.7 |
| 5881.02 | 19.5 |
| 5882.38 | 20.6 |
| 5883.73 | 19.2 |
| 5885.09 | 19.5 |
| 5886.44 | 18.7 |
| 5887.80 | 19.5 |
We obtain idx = 0.97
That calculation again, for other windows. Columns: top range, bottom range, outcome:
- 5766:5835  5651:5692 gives 0.97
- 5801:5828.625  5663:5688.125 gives 0.96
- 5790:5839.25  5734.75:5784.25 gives 0.98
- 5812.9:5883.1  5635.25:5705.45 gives 0.97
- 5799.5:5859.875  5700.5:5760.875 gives 0.98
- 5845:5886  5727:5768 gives 0.98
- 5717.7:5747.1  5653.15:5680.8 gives 1.00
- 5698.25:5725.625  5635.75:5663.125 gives 0.99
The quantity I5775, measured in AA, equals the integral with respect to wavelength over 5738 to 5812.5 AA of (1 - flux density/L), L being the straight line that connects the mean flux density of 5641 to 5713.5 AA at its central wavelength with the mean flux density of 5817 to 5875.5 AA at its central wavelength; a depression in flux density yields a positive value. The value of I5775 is 0.8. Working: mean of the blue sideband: 20.5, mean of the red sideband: 20.1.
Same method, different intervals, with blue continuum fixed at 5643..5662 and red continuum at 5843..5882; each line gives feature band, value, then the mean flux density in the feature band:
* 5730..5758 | 0.41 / 20.1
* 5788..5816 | 0.76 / 19.6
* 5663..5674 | 0.27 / 20.2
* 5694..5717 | 0.25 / 20.3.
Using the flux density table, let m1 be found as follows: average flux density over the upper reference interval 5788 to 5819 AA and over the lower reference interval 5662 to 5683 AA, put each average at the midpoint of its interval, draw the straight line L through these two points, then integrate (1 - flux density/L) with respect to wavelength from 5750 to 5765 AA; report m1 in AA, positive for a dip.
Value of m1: -0.2 AA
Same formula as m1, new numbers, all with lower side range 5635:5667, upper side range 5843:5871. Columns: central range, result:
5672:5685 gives 0.1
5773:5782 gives 0.1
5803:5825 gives 0.5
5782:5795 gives 0.3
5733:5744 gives 0.1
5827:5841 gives 0.1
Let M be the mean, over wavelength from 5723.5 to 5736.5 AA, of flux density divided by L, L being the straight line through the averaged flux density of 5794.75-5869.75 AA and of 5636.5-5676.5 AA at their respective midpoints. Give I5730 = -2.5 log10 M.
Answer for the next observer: -0.02 mag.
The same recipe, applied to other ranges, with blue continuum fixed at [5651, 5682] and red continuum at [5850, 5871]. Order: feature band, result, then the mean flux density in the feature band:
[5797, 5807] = 0.033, 19.5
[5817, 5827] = -0.038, 20.8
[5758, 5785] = -0.013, 20.5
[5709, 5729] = -0.026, 20.9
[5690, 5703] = -0.012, 20.7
